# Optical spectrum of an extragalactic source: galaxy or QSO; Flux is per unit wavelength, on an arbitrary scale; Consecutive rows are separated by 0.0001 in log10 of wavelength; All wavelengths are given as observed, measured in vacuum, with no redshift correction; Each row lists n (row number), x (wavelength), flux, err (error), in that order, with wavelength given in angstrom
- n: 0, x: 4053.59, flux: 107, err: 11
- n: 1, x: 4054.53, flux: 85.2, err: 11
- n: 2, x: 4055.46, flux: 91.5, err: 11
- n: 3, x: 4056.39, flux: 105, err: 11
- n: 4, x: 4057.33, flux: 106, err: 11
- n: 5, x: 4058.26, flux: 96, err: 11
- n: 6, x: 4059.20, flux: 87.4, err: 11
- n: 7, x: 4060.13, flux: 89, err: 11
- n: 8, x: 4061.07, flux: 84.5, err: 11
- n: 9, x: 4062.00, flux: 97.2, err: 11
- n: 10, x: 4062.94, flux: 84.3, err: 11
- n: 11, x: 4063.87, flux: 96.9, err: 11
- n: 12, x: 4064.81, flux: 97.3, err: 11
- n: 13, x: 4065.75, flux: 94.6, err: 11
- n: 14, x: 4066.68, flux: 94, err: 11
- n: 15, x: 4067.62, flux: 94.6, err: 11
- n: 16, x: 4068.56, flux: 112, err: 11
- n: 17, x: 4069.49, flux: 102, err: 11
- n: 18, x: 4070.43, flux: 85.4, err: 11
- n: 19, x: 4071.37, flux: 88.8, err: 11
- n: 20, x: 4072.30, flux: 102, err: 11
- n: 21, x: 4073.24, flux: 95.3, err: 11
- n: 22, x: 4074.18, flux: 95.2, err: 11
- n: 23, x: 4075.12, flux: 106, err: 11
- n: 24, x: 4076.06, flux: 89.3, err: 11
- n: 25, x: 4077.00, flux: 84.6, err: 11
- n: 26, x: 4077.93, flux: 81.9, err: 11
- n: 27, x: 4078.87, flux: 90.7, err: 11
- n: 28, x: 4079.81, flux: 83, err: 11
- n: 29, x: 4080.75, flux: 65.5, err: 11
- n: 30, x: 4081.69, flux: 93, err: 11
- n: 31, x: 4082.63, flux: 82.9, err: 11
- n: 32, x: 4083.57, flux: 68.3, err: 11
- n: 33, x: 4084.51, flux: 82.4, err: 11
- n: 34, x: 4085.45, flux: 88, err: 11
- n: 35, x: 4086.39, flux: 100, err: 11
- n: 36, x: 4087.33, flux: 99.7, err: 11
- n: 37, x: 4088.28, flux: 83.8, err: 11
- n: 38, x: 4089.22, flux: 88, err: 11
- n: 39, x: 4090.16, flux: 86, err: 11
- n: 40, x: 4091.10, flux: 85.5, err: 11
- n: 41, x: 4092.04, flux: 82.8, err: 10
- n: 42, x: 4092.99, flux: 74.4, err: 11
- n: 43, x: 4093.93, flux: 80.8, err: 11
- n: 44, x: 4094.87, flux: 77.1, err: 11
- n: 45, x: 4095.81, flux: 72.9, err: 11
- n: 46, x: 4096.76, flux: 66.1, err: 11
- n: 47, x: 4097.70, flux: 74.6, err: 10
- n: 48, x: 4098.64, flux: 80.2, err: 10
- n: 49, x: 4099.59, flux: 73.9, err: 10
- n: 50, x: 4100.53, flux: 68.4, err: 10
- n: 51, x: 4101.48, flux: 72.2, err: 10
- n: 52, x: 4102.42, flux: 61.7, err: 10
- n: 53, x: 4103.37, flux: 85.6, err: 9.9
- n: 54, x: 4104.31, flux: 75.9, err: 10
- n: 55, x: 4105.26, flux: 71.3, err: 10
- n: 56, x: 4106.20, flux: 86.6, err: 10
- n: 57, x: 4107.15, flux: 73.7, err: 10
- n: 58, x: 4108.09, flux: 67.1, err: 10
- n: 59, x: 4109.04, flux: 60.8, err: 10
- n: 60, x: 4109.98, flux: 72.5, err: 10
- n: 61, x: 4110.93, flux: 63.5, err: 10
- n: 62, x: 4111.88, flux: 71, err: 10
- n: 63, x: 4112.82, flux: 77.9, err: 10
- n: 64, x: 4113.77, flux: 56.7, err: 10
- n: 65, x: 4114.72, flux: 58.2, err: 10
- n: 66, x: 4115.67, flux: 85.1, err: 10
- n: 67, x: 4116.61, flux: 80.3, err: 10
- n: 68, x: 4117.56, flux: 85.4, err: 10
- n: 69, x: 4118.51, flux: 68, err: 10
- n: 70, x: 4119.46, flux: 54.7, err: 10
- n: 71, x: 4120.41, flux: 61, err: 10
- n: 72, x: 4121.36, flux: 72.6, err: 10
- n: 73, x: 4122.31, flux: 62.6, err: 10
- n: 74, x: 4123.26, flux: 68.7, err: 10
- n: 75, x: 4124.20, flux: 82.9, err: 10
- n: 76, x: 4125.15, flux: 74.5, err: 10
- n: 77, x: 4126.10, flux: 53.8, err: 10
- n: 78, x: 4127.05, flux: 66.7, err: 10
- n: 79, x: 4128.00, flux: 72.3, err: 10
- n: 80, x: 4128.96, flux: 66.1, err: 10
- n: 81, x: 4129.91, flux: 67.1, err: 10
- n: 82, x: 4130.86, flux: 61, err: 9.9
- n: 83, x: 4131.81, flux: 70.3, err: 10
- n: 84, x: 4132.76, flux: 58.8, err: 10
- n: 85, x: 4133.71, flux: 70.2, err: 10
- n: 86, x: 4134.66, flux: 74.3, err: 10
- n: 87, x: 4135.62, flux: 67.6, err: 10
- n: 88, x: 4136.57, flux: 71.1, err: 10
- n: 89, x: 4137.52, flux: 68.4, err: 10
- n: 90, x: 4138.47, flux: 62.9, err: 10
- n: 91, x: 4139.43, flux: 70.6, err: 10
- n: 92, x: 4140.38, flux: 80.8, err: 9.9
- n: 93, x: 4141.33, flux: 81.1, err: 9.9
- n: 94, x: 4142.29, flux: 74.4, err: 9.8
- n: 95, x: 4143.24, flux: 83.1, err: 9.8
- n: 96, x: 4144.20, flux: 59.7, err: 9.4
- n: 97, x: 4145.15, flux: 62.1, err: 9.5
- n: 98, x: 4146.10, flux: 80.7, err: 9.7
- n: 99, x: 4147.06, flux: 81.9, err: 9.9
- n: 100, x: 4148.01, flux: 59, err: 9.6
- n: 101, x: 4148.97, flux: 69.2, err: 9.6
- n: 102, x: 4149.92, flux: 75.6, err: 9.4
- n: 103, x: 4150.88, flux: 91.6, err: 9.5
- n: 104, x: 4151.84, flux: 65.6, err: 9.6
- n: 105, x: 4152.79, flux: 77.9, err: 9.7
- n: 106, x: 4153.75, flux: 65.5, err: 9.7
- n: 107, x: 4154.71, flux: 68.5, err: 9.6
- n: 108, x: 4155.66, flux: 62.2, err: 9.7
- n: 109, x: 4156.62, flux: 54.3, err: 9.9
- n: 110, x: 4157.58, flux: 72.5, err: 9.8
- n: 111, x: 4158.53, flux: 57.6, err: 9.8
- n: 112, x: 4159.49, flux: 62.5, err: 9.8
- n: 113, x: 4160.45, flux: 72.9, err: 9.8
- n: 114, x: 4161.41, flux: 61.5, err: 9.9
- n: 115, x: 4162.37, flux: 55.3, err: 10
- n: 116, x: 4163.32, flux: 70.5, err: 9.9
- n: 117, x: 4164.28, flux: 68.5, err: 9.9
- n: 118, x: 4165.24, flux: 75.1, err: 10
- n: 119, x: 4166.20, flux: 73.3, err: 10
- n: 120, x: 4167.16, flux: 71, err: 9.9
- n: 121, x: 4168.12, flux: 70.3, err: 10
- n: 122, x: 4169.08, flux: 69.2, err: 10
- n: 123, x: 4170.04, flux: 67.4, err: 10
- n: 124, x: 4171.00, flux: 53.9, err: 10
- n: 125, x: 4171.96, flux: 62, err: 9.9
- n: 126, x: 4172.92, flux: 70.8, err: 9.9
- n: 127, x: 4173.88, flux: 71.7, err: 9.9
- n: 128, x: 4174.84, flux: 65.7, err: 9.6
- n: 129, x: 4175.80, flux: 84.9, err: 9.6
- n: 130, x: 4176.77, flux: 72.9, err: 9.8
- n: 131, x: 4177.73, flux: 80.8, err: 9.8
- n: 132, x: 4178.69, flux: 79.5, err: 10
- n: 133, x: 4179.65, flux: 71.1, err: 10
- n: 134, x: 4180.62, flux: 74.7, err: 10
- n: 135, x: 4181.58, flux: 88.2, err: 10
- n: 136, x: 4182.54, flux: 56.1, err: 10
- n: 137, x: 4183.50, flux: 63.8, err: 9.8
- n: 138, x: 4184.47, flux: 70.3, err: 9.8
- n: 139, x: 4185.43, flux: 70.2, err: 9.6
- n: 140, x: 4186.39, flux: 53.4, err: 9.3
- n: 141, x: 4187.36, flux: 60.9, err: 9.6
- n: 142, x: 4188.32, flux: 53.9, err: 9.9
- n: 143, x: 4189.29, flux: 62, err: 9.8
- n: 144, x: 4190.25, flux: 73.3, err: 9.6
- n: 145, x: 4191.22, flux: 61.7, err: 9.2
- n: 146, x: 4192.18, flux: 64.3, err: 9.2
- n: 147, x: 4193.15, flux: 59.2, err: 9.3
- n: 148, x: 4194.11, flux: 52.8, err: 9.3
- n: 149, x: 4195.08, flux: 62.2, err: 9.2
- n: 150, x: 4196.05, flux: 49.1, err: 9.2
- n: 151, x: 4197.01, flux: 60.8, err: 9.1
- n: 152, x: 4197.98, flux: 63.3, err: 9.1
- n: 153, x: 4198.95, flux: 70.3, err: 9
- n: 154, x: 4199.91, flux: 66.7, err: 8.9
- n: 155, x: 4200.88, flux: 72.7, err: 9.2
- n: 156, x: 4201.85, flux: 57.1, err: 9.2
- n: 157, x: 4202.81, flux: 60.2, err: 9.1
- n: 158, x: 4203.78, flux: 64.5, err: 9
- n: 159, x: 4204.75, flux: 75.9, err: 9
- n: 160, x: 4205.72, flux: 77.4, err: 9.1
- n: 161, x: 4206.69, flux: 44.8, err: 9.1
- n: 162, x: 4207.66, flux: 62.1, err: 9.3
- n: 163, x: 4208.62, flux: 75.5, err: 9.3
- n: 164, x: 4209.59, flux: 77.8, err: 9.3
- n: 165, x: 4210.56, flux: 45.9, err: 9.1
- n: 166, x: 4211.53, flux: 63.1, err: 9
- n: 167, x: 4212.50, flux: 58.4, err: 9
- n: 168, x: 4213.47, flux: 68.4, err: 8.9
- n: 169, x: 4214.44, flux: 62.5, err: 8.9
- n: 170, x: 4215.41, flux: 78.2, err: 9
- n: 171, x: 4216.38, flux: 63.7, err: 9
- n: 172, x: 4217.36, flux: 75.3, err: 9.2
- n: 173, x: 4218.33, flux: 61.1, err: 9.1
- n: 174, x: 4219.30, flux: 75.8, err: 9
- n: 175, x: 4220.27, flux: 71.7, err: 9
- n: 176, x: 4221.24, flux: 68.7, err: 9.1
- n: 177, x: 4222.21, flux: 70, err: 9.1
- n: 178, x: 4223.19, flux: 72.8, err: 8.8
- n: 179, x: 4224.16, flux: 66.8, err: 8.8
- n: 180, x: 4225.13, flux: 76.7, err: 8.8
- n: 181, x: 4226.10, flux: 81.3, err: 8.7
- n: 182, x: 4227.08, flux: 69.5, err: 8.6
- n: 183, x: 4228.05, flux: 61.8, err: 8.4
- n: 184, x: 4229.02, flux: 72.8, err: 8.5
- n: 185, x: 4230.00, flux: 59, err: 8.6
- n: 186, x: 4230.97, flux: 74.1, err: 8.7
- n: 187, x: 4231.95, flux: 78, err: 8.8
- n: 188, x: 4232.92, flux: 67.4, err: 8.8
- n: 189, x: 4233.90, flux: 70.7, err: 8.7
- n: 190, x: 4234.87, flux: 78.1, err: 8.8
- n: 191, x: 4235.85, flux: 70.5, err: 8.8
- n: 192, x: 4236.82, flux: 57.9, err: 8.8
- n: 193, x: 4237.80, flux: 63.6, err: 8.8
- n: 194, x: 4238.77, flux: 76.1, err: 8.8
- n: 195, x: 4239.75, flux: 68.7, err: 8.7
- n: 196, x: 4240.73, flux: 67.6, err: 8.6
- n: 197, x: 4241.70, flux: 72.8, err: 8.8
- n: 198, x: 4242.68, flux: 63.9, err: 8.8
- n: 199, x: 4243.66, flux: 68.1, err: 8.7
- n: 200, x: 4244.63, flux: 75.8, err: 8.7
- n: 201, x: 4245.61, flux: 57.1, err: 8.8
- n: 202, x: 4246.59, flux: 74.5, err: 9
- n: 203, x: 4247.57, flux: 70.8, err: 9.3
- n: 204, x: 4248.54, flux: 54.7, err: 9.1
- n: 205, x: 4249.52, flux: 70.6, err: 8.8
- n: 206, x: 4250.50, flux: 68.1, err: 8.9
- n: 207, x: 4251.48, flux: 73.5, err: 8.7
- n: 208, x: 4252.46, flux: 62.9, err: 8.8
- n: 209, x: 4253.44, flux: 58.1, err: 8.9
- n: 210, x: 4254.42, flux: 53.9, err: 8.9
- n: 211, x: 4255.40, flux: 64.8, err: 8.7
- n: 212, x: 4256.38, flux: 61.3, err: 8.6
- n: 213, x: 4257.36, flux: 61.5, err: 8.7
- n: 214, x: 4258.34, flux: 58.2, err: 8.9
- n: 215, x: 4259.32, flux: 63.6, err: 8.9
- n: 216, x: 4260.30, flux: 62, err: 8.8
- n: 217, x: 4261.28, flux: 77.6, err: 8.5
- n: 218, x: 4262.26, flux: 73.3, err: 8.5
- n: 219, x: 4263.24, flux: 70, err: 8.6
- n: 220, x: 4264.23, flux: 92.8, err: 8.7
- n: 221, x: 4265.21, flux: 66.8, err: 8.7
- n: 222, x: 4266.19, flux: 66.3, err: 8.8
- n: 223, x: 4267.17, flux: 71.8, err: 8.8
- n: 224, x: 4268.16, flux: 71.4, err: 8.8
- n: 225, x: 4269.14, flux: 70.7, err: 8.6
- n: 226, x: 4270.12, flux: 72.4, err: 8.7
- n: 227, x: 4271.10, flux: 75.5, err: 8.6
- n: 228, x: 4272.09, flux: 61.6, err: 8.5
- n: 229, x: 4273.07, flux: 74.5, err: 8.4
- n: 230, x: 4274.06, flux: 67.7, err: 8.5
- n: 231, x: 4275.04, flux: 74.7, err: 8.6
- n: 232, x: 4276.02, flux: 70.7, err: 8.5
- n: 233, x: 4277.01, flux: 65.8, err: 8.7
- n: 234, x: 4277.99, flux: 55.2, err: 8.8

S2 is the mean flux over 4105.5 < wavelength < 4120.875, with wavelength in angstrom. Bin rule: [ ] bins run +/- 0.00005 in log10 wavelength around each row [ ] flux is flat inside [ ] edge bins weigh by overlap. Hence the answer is 70.2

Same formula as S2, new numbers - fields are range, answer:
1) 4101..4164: 69.7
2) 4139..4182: 70.8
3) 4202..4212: 64.5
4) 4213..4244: 69.8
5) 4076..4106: 80.3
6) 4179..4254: 66.8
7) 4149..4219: 66.8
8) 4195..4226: 66.5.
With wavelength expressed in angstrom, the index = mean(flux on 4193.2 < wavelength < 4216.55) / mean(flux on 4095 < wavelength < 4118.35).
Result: 0.88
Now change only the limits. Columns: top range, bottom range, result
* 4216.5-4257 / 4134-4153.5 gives 0.94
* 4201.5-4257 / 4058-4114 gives 0.81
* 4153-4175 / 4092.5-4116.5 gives 0.92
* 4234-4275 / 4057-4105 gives 0.79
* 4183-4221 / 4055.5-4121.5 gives 0.78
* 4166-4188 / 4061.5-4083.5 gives 0.76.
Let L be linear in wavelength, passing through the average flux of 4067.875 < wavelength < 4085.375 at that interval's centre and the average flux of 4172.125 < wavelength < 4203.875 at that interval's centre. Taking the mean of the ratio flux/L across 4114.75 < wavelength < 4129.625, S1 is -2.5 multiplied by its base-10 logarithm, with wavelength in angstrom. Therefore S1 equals 0.15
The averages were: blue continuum 89.4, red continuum 66.3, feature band 69.9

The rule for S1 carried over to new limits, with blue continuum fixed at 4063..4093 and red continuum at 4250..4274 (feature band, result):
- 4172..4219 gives 0.15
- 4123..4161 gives 0.18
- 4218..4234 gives 0.03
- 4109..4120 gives 0.22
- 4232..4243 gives 0.03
